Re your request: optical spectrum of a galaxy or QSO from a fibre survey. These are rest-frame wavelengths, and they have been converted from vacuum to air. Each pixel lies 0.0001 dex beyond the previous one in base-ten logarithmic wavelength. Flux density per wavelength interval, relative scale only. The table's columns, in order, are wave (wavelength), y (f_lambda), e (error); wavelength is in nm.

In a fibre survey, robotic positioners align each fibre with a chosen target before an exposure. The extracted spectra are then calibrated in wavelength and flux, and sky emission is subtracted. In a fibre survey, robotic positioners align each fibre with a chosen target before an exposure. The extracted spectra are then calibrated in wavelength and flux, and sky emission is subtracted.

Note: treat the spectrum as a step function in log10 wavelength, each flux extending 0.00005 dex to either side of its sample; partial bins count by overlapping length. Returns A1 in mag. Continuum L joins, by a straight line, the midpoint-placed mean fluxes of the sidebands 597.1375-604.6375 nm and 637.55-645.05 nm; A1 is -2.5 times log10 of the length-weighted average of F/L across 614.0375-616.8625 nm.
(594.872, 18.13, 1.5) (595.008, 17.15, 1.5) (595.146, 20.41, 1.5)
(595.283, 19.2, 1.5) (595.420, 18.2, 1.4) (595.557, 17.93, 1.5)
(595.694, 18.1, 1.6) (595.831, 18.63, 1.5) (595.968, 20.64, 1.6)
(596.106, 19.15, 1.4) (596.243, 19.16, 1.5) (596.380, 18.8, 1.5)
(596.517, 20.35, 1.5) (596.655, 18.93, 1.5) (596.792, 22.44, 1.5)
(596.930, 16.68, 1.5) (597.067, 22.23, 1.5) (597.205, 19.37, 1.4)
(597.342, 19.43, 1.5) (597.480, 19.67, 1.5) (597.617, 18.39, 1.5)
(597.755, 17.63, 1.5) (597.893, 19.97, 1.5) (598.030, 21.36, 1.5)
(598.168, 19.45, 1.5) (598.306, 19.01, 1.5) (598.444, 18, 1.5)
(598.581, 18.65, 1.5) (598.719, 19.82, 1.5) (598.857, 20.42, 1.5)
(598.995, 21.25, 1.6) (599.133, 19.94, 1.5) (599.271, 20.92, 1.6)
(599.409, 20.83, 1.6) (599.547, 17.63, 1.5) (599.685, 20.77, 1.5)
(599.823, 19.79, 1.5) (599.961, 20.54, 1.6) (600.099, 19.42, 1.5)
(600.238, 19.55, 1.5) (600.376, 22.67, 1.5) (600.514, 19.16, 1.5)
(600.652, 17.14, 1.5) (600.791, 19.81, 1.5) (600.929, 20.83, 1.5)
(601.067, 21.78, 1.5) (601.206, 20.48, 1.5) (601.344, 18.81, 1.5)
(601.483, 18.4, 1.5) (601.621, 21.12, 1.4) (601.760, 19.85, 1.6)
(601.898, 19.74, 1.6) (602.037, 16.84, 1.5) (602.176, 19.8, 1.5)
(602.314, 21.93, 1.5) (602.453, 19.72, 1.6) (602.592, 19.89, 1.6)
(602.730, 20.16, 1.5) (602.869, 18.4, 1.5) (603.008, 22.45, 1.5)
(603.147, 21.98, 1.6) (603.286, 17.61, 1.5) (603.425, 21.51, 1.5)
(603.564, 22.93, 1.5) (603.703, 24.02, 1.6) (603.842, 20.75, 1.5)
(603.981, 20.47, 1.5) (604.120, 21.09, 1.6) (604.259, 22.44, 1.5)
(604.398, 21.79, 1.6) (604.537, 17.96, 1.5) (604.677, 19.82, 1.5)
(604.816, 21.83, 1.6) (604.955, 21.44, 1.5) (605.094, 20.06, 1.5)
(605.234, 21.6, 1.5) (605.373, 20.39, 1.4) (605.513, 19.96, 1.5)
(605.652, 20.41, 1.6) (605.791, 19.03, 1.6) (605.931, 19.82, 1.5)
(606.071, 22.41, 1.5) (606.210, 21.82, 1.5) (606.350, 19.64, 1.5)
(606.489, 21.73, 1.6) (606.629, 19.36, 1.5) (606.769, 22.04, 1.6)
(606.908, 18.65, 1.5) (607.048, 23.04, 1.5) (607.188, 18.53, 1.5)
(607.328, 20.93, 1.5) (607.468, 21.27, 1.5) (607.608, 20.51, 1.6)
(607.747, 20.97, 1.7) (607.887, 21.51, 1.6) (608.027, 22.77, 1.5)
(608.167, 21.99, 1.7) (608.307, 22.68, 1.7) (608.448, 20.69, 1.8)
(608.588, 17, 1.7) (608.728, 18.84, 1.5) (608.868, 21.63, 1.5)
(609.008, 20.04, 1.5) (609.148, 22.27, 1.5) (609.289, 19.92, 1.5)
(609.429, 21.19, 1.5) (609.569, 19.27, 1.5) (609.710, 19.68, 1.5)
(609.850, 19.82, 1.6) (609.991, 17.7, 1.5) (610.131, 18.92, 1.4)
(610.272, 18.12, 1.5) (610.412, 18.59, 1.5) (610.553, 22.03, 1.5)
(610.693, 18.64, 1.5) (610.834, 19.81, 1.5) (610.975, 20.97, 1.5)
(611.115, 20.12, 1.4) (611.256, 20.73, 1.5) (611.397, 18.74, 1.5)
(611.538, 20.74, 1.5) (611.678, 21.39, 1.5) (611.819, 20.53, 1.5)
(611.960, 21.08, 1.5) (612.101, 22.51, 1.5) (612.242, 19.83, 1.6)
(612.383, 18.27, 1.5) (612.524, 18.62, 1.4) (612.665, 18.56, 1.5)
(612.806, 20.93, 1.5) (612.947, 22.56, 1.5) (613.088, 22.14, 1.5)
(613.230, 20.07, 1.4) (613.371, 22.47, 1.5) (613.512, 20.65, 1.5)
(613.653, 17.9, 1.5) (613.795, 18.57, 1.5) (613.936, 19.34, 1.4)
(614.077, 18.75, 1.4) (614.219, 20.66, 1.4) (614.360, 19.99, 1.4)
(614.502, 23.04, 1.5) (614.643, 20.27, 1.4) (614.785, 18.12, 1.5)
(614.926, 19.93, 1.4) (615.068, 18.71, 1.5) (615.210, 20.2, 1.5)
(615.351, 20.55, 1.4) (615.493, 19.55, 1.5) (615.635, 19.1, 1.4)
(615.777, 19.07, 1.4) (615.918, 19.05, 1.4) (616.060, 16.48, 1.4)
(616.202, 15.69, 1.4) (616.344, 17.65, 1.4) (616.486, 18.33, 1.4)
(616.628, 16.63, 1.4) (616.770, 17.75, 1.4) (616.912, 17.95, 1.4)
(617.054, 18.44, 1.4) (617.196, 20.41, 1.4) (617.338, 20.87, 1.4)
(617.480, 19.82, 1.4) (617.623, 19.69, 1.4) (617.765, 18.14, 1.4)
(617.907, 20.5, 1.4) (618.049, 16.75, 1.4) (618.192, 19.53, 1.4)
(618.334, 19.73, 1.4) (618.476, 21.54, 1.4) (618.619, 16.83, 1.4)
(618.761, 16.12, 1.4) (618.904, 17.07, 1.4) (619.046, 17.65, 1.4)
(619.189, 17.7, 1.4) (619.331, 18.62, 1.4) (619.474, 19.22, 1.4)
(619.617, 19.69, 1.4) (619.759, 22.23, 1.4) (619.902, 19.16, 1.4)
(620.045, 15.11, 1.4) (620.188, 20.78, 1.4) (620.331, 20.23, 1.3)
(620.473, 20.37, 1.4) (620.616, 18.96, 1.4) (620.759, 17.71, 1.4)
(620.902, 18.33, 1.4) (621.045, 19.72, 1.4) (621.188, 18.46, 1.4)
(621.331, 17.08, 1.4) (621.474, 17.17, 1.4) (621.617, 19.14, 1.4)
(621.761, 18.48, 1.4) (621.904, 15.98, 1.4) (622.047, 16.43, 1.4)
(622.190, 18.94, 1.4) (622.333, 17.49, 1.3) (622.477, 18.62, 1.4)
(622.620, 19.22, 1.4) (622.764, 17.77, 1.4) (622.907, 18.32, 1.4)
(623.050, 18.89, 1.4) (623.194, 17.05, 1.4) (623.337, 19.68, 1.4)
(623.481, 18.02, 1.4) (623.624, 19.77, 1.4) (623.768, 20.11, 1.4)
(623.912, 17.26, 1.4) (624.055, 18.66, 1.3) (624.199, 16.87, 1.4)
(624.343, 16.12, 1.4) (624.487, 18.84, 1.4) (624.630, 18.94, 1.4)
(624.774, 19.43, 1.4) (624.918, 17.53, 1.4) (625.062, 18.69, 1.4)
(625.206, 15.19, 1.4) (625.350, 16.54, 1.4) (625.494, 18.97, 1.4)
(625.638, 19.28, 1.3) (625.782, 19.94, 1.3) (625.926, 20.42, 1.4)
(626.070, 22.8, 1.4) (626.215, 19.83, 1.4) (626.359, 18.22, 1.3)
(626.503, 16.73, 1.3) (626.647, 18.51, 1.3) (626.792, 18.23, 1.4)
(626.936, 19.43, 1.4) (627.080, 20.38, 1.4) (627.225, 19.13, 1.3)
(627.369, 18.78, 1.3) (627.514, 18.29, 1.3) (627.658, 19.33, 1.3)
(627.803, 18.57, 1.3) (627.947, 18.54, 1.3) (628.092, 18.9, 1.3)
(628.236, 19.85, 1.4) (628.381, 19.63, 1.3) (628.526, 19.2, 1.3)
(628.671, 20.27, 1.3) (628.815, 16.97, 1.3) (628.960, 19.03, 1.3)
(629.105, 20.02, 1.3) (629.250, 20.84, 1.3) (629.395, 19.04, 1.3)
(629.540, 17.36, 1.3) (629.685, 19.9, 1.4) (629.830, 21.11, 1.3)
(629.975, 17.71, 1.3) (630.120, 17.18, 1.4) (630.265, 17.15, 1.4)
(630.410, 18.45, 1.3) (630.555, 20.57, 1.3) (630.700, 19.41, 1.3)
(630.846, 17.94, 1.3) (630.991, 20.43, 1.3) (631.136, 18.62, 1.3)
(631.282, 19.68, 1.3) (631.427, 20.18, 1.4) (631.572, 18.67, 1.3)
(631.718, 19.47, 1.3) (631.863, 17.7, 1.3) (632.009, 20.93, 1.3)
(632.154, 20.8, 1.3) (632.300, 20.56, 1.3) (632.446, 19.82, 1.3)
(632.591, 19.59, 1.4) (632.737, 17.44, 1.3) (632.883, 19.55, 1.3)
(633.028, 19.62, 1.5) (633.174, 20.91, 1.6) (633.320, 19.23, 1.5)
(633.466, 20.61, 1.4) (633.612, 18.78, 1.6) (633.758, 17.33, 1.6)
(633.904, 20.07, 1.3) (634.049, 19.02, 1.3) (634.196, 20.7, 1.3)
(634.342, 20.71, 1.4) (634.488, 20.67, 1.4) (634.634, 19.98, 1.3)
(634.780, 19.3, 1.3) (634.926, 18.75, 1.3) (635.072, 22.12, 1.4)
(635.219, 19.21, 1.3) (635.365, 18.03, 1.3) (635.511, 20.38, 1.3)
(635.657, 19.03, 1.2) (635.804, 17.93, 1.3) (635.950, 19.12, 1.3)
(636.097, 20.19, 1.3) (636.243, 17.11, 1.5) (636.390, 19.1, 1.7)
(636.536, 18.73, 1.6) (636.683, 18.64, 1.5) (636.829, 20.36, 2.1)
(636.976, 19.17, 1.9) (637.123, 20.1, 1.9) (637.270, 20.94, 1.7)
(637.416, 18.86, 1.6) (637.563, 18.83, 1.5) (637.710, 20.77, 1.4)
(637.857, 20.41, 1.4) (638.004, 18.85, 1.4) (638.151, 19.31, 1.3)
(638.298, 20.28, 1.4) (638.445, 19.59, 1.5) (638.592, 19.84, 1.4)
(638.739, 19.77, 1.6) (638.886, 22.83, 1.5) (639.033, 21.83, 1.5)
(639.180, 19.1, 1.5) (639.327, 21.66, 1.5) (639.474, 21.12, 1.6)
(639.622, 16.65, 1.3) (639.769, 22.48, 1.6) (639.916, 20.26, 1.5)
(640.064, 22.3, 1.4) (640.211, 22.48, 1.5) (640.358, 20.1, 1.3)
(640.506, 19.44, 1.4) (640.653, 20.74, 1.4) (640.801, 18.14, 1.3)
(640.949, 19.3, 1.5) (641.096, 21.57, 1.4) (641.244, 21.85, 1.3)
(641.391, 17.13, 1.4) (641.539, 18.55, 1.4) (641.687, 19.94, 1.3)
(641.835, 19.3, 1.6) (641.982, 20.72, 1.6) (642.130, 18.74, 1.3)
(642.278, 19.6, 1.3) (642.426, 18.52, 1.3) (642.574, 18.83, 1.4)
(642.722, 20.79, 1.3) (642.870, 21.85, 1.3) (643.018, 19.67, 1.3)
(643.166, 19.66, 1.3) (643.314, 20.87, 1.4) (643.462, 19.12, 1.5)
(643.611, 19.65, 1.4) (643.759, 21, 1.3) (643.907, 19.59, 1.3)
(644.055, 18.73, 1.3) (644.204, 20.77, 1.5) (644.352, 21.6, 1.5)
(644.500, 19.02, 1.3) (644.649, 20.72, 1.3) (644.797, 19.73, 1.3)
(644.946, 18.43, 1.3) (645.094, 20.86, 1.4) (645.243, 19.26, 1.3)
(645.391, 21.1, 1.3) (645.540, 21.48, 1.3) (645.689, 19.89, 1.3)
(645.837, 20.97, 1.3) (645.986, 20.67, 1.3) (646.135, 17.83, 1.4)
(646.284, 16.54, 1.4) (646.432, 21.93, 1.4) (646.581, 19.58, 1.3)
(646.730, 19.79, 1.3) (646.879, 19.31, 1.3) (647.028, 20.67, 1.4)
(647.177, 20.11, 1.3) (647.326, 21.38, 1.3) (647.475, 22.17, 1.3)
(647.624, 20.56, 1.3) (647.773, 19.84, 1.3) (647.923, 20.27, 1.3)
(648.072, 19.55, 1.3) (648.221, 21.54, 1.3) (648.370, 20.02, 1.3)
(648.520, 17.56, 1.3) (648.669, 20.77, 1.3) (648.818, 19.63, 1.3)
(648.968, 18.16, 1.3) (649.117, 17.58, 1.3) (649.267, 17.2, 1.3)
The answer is 0.06 mag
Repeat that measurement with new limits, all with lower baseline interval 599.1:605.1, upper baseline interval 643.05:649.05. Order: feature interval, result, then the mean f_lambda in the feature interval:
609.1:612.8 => 0.02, 19.9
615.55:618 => 0.09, 18.6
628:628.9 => 0.06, 19.1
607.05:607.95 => -0.03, 20.8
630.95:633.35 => 0.03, 19.6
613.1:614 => 0.01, 20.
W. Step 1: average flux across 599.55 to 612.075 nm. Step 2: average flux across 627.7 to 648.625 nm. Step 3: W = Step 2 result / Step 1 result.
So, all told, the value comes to 0.97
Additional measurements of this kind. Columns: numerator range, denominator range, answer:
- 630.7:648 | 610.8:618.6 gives 1.01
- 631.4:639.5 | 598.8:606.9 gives 0.97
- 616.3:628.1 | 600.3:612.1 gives 0.91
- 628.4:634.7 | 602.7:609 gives 0.93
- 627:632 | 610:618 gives 0.97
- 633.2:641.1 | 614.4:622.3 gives 1.06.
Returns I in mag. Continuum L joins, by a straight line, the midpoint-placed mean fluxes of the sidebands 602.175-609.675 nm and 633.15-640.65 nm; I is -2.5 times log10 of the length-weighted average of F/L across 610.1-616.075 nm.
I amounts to 0.03 mag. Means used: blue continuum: 20.7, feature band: 20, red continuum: 19.9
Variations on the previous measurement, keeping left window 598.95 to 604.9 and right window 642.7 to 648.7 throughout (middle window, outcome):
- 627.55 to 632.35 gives 0.05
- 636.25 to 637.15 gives 0.06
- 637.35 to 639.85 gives 0.00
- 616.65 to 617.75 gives 0.06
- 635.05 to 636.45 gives 0.06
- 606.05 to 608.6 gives -0.04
